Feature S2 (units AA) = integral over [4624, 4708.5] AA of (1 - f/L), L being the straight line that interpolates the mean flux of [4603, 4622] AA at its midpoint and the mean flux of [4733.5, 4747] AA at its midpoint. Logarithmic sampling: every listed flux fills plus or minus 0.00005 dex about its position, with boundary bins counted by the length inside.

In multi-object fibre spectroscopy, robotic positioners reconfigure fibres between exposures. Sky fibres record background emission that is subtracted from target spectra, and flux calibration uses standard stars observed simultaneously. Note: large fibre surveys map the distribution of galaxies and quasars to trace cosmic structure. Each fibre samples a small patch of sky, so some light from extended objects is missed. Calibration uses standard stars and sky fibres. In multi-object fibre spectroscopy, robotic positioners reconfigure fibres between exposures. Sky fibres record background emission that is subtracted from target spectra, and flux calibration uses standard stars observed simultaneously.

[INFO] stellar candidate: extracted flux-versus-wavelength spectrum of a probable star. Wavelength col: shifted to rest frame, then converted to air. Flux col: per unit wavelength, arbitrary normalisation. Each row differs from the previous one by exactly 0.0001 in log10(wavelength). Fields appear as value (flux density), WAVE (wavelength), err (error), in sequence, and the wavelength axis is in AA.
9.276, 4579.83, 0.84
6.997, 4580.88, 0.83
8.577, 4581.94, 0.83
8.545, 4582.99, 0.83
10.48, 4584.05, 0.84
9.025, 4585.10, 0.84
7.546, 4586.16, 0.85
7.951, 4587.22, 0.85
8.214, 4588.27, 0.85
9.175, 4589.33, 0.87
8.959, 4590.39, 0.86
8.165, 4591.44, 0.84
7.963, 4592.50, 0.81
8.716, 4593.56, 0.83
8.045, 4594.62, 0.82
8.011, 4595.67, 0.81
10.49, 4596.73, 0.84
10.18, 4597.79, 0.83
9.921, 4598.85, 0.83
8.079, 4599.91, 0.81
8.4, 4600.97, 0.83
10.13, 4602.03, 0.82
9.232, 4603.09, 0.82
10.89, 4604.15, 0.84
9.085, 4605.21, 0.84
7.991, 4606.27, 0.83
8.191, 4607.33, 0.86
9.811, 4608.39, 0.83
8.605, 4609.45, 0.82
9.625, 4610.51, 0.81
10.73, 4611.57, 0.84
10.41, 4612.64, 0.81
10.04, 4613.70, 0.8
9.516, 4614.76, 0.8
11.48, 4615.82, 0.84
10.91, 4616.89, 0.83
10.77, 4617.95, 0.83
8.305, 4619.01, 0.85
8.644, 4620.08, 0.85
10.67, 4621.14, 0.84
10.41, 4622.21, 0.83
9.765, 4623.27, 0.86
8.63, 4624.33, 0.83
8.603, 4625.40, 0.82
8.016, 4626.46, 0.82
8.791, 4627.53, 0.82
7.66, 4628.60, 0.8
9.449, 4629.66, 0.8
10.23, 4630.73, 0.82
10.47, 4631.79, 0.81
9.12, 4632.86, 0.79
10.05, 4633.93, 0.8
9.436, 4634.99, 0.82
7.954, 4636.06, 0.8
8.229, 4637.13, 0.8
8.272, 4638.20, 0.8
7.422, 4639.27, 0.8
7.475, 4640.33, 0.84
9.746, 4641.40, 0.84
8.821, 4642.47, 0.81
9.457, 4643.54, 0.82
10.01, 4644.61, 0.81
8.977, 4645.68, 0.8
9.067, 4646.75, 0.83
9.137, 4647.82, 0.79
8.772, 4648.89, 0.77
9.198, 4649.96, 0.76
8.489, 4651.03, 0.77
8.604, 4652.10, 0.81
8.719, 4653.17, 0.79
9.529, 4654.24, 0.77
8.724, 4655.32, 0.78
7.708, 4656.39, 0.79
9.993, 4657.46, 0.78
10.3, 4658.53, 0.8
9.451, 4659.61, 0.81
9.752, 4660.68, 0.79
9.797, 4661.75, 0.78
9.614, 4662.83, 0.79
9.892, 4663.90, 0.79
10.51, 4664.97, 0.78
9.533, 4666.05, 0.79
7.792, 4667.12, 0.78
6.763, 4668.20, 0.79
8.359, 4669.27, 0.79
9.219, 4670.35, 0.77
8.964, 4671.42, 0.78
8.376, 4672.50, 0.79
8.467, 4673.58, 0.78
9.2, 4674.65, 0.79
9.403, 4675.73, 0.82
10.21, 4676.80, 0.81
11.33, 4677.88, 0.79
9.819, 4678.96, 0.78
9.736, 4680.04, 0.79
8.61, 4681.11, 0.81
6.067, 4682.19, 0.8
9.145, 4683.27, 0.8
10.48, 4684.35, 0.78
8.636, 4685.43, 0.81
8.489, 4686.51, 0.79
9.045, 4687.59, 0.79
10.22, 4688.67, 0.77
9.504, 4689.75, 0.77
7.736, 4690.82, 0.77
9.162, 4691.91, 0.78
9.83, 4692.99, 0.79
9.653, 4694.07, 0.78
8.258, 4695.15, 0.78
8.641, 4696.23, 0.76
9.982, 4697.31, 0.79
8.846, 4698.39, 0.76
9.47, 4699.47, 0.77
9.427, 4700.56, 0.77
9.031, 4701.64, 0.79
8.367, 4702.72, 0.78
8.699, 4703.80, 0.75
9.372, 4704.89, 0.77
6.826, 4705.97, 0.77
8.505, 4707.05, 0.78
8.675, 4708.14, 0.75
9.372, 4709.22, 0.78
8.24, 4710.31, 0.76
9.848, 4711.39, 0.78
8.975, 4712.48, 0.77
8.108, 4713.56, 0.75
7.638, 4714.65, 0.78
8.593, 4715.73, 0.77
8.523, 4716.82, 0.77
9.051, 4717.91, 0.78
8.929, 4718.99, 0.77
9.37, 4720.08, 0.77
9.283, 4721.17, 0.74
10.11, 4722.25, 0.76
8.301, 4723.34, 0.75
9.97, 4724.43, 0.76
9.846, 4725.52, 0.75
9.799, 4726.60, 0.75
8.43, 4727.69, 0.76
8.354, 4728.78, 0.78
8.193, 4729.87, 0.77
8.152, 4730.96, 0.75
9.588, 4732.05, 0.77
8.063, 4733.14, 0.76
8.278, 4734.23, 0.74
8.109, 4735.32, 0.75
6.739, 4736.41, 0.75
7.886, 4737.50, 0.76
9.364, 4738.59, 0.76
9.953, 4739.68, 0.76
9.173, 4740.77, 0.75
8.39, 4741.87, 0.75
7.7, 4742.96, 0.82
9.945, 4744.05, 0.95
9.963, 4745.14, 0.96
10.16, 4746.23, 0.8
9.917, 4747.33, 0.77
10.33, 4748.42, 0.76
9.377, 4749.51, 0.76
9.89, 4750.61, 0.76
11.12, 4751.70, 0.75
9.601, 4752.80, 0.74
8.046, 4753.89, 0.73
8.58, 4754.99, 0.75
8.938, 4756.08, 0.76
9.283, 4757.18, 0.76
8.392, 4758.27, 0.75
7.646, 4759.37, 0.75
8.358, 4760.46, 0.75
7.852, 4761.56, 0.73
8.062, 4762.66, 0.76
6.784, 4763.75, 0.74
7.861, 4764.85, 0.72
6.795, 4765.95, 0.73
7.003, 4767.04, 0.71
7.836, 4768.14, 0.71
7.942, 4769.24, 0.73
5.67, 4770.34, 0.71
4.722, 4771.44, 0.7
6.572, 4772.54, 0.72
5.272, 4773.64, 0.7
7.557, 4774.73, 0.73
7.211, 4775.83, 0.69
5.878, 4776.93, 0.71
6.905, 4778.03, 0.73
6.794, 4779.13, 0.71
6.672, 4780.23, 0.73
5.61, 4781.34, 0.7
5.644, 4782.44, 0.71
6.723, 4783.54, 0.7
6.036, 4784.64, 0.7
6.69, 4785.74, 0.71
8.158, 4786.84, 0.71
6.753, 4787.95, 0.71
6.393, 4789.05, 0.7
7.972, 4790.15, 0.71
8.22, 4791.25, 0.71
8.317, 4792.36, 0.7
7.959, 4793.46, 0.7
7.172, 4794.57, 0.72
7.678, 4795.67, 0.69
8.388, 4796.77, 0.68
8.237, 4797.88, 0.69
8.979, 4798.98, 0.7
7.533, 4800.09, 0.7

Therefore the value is 3.0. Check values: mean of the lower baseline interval 9.74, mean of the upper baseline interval 8.81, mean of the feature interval 9.01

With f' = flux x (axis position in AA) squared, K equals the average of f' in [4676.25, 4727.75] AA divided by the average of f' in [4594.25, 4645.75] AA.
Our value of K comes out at 1.0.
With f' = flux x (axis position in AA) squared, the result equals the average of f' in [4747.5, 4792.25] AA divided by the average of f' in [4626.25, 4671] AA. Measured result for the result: 0.9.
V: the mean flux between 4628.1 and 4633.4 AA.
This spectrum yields 9.4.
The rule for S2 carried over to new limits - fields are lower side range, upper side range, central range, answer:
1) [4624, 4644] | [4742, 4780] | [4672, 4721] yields -3.07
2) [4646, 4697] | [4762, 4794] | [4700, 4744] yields -3.77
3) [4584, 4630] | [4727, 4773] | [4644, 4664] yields -0.65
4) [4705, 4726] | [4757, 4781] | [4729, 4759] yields -4.16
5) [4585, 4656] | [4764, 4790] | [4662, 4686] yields -2.40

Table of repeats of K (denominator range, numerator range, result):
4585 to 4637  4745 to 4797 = 0.89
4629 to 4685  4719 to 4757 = 1.03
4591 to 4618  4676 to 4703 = 1.01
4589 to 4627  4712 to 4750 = 1.01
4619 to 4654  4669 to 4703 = 1.04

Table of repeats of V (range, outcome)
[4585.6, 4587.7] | 7.73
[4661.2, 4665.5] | 9.96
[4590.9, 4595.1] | 8.23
